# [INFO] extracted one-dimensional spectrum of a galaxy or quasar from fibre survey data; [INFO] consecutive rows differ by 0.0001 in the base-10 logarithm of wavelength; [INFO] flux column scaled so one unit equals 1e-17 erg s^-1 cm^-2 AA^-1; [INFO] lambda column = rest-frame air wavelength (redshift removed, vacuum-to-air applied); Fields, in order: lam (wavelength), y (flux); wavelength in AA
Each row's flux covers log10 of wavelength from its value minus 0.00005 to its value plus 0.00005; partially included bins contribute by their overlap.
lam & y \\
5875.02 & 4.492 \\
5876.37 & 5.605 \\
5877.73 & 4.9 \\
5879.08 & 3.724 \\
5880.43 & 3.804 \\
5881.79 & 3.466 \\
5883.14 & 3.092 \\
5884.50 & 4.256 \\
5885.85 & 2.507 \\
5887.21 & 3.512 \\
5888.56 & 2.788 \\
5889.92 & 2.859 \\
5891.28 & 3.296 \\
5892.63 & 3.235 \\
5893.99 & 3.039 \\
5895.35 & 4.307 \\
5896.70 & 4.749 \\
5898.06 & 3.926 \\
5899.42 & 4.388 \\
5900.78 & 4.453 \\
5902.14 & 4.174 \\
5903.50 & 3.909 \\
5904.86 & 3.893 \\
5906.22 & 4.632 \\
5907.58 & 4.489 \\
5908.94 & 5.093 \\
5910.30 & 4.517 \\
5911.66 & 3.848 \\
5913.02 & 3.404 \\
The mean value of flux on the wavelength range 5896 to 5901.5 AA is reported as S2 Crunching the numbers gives 4.38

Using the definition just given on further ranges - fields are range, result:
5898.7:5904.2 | 4.22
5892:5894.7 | 3.14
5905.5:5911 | 4.68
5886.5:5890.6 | 3.05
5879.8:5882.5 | 3.62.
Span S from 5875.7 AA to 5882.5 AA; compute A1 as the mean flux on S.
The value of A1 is 4.29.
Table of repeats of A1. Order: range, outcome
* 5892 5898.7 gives 3.86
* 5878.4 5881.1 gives 3.78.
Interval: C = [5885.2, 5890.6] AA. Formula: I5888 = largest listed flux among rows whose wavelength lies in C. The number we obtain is 3.512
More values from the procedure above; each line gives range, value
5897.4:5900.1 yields 4.388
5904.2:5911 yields 5.093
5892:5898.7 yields 4.749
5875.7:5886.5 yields 5.605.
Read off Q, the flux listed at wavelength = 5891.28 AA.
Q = 3.296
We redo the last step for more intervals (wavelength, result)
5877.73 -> 4.9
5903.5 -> 3.909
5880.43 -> 3.804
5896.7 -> 4.749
